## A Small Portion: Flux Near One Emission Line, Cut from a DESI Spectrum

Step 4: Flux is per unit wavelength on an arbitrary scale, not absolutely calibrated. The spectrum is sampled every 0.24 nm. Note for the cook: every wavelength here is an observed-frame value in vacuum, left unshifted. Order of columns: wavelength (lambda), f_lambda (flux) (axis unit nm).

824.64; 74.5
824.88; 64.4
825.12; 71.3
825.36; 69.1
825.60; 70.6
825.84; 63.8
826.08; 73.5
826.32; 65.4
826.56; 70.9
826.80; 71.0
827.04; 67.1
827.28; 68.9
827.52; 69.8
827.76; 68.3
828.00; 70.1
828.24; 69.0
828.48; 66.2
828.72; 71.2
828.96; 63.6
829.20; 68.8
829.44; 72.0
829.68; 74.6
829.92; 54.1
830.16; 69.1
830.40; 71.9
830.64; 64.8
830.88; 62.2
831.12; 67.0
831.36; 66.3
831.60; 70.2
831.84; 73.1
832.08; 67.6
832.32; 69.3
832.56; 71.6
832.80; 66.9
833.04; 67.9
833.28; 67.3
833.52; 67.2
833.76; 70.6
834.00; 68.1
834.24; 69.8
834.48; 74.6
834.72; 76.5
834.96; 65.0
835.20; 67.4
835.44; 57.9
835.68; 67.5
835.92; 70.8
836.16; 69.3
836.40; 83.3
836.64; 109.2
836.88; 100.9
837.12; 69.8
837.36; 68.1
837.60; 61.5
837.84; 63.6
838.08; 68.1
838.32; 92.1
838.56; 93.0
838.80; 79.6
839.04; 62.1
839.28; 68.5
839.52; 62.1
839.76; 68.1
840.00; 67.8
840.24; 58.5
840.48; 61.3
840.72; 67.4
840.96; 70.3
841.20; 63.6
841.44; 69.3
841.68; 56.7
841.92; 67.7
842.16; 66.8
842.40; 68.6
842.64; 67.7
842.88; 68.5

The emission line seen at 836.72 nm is [S II] 6716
